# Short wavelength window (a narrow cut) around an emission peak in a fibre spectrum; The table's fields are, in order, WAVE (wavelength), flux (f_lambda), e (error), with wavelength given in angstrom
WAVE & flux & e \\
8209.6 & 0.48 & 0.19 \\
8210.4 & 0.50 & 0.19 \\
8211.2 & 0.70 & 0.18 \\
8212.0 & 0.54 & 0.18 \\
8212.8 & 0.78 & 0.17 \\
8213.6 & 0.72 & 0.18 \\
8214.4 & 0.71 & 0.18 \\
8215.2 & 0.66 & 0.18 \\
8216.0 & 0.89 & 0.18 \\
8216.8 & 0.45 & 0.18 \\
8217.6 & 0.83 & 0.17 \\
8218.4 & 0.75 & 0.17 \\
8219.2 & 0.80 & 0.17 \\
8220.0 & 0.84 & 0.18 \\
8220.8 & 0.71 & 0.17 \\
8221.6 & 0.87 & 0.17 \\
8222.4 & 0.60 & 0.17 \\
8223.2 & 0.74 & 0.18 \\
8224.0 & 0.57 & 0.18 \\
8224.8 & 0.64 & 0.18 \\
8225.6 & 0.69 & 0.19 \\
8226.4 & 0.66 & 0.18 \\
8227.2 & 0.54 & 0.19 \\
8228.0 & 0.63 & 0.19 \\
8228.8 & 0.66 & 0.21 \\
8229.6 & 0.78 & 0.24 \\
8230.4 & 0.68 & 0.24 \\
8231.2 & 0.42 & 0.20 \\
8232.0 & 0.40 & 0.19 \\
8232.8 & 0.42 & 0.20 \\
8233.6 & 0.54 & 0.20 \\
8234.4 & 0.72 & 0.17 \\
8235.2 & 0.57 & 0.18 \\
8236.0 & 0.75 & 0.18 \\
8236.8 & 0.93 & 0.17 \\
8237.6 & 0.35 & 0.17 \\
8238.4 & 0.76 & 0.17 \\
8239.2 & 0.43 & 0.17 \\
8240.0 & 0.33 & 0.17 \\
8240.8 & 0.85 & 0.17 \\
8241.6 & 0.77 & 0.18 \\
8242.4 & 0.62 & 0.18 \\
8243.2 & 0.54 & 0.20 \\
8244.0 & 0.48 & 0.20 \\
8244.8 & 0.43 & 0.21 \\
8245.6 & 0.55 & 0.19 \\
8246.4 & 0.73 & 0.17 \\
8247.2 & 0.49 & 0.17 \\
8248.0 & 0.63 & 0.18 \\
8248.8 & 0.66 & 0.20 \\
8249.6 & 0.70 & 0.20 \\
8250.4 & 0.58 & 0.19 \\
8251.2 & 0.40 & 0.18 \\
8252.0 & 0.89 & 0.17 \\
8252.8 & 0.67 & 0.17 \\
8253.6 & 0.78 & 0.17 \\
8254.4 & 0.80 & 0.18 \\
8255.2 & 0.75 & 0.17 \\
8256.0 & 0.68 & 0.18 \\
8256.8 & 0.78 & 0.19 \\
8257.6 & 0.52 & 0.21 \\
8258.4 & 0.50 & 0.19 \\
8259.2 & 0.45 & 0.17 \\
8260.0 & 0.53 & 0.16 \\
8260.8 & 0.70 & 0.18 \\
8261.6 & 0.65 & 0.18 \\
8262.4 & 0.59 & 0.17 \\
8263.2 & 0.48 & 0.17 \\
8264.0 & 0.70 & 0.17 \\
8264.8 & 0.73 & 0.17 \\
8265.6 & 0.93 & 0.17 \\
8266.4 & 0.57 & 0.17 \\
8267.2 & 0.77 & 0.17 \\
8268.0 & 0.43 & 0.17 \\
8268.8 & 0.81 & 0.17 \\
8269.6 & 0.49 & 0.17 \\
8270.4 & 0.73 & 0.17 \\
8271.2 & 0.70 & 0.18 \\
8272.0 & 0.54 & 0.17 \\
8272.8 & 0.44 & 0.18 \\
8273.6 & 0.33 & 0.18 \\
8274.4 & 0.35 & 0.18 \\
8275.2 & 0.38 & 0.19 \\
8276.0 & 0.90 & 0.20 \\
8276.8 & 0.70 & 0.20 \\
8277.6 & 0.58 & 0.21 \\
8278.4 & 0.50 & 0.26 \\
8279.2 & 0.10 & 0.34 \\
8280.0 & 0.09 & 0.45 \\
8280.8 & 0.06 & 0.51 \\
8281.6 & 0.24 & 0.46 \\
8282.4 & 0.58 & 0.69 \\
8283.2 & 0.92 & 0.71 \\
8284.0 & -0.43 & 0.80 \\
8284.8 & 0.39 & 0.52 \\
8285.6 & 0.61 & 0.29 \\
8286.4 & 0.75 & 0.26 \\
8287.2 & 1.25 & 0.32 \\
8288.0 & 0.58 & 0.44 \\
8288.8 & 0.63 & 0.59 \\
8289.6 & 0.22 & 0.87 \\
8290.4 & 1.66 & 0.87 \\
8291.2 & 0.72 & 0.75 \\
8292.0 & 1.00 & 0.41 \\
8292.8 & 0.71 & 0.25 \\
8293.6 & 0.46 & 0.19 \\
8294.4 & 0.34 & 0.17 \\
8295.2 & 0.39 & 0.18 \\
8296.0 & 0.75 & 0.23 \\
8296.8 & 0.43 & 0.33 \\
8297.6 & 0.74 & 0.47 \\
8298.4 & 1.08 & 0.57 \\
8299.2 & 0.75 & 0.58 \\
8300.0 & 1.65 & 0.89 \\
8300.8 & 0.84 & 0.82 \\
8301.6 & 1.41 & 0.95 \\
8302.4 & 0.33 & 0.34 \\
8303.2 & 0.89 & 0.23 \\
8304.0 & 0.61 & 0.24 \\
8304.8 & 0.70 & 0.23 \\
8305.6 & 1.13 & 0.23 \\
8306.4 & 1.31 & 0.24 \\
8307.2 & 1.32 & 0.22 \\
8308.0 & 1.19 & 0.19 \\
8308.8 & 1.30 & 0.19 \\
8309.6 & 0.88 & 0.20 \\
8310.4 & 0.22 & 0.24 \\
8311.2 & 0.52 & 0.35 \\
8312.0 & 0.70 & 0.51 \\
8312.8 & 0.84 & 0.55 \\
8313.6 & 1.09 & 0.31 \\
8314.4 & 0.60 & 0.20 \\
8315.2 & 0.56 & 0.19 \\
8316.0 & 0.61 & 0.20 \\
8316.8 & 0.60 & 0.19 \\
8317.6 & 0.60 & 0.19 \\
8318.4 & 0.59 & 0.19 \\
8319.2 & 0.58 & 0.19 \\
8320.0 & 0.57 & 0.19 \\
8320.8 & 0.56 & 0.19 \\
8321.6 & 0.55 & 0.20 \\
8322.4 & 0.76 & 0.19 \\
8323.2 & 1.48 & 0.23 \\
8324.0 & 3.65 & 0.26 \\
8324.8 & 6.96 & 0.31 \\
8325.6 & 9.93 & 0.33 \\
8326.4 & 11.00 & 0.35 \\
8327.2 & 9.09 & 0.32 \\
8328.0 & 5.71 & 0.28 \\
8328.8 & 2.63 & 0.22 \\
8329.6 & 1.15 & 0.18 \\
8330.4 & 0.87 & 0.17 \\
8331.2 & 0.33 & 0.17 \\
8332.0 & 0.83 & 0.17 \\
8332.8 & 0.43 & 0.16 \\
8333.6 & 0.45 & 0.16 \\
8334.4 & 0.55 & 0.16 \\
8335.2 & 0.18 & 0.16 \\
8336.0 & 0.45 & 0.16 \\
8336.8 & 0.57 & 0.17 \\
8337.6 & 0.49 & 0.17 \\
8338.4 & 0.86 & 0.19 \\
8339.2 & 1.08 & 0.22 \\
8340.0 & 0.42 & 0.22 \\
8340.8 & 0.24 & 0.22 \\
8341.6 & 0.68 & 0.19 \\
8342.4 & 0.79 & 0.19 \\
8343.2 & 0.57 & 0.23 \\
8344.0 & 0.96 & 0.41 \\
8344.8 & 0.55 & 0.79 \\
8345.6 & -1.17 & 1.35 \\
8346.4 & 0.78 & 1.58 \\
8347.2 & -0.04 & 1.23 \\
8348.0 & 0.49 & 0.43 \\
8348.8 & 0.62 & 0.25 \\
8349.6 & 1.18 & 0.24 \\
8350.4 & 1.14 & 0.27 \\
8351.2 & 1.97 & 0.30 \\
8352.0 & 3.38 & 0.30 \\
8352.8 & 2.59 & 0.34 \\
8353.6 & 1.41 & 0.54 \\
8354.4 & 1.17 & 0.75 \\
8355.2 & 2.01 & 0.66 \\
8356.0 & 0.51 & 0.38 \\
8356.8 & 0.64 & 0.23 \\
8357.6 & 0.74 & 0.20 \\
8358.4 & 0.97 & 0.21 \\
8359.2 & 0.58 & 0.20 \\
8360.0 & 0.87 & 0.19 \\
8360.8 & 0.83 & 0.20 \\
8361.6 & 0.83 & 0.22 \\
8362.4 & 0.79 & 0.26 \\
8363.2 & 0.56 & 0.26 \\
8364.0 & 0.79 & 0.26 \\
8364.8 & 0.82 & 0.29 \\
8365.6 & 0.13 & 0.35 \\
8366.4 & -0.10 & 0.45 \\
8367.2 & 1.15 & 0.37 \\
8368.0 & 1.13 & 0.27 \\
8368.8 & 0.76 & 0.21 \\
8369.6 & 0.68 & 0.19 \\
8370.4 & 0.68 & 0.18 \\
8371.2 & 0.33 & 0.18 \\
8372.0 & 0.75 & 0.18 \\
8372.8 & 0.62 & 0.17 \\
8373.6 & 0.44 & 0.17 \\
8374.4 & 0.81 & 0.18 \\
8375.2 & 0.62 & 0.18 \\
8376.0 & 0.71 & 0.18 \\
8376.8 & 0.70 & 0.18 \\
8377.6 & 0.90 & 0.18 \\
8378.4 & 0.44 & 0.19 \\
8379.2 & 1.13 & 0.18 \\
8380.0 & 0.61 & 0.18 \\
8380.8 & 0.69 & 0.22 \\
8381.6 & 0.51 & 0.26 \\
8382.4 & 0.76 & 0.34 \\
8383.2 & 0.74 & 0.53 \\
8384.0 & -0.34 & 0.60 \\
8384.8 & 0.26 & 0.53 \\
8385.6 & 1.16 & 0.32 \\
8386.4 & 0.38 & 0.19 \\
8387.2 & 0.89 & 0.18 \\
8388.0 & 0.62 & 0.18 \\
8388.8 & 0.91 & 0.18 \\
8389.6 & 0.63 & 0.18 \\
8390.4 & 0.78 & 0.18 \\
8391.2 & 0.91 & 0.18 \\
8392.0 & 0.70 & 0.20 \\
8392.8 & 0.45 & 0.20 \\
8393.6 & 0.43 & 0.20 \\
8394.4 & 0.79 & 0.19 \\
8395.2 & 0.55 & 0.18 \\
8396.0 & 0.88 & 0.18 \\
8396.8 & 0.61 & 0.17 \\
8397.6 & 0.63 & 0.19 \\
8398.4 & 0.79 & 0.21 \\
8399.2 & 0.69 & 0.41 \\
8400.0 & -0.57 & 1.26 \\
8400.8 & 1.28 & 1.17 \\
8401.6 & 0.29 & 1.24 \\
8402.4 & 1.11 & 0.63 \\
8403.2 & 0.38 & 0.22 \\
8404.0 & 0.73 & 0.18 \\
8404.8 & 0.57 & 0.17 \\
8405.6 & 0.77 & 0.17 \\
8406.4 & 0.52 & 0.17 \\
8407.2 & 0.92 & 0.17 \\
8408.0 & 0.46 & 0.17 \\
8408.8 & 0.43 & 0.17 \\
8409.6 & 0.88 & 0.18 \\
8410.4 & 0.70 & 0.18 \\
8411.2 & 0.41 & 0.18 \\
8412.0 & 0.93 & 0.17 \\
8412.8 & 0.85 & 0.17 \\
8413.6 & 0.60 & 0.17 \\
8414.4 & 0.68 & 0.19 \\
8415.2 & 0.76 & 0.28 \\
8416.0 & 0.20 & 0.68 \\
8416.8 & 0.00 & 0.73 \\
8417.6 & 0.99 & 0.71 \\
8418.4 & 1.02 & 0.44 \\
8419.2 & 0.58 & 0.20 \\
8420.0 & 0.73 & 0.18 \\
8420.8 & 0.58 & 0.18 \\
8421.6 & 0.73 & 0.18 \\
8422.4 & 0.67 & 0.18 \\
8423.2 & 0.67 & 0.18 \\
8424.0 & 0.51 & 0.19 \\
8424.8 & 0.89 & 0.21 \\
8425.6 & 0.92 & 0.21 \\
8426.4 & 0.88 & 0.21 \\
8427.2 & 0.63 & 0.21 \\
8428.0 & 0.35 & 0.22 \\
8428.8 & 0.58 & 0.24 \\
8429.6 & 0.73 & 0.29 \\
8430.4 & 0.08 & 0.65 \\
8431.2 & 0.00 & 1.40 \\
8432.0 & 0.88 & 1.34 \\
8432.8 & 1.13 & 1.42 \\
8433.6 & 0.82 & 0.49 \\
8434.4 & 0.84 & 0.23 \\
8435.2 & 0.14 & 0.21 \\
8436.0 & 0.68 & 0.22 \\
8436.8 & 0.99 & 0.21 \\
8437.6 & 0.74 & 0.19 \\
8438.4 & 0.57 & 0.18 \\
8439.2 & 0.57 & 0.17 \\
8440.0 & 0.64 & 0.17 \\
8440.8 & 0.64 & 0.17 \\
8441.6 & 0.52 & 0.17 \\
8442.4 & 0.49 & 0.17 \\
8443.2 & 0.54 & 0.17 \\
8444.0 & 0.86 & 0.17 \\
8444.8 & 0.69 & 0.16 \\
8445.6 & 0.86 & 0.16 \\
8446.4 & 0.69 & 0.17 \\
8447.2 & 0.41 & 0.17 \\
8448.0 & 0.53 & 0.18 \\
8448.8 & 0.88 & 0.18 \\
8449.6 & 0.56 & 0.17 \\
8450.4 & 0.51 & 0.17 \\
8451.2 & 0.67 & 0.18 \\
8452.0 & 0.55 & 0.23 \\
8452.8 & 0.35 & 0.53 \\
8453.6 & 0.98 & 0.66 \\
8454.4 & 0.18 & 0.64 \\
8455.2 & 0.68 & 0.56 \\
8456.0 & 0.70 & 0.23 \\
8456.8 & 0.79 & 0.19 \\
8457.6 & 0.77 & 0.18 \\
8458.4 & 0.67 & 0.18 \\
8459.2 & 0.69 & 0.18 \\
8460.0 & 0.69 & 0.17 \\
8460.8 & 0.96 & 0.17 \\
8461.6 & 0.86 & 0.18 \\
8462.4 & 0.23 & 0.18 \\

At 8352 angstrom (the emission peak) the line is [N II]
